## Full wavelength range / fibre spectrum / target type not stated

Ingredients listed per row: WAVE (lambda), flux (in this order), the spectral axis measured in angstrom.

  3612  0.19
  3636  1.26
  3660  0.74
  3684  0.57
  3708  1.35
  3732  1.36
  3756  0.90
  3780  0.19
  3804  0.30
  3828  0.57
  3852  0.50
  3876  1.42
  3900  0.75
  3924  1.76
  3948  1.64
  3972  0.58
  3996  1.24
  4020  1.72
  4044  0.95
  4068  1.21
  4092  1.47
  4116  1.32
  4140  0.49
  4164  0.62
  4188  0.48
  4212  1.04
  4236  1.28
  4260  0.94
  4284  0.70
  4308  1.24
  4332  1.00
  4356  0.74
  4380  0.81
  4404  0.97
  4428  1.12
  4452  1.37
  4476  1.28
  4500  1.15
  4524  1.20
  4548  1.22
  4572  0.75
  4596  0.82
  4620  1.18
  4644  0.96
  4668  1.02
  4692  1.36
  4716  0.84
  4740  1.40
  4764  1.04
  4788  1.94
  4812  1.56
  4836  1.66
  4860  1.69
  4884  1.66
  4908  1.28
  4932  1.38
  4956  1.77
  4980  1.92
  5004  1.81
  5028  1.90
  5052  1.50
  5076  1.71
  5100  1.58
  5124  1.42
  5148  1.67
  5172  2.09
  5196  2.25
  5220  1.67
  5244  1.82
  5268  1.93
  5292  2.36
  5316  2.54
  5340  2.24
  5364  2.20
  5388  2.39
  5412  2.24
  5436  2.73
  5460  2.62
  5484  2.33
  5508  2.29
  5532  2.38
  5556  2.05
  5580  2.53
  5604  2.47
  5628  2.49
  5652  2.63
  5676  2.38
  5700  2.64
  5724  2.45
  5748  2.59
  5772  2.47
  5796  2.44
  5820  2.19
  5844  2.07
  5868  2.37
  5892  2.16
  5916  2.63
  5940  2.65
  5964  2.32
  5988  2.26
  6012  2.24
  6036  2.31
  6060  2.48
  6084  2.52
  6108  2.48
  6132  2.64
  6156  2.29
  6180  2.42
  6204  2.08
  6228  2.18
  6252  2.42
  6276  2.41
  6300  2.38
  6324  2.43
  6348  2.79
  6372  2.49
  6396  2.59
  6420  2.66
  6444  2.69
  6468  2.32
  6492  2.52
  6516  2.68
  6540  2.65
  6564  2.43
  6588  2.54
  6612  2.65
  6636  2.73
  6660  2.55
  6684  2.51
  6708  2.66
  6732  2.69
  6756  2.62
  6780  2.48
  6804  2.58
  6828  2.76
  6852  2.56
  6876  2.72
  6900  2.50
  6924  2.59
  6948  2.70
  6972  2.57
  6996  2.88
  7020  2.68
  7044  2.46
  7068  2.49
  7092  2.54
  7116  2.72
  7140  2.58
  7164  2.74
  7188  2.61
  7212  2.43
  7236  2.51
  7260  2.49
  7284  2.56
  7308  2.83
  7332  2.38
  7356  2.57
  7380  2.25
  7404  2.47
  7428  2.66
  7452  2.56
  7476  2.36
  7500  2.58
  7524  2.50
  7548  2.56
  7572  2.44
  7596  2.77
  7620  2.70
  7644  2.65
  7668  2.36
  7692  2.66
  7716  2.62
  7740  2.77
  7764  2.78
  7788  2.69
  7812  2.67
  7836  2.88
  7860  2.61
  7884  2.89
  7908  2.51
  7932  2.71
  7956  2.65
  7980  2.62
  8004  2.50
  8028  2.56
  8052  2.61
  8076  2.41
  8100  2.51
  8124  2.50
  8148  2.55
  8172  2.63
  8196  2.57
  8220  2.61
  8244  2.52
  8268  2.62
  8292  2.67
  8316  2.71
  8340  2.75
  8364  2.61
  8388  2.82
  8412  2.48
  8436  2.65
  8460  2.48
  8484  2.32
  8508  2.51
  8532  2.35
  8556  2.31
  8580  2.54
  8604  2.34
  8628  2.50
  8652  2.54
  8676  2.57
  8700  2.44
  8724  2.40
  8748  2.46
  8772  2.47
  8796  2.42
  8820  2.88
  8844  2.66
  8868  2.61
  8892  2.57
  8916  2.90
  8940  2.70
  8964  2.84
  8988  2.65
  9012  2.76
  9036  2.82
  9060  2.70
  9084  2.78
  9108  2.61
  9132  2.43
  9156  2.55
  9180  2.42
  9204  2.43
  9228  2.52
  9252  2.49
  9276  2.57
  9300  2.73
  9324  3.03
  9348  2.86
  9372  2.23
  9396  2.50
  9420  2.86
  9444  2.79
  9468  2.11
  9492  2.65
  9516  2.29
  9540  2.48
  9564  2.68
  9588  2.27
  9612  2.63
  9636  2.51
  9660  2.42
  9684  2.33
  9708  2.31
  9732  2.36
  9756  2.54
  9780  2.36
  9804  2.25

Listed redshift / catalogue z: 0.20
